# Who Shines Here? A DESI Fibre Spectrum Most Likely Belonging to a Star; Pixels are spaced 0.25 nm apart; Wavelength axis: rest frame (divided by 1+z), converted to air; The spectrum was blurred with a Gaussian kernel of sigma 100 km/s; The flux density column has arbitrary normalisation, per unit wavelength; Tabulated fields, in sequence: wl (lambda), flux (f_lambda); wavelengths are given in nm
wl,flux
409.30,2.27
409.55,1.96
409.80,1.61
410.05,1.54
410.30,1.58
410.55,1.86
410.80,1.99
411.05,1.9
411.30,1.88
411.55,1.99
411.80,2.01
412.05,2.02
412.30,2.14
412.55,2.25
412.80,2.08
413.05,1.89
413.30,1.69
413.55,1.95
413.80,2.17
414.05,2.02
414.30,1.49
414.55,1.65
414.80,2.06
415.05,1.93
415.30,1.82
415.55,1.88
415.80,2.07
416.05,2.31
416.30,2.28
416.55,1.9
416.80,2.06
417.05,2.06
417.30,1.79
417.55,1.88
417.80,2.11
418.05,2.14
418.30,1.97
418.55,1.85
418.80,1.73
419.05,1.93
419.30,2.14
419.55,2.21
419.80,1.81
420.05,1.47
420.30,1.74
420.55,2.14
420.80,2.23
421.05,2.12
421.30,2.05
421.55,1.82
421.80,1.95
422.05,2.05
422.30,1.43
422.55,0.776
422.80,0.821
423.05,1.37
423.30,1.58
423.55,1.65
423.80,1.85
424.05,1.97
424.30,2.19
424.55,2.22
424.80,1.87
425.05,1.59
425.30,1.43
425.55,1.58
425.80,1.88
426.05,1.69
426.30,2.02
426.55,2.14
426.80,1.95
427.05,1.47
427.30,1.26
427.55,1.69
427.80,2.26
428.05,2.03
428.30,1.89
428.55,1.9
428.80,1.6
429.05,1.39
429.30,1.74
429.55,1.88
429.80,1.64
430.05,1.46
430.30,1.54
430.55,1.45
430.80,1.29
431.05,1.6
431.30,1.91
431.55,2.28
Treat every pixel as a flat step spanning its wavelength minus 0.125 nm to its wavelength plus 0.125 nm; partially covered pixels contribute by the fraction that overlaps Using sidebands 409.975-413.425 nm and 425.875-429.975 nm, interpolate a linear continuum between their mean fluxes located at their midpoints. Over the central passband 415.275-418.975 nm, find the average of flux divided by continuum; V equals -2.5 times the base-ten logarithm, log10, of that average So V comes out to -0.07 mag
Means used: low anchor 1.92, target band 1.99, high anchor 1.78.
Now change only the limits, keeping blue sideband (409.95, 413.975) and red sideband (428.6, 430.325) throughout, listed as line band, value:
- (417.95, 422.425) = -0.082 mag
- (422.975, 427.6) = -0.041 mag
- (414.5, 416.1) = -0.046 mag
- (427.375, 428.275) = -0.175 mag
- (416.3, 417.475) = -0.076 mag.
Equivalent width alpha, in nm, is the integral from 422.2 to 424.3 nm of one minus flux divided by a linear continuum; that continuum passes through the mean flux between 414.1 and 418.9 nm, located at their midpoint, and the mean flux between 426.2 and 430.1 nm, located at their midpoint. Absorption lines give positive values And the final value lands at 0.42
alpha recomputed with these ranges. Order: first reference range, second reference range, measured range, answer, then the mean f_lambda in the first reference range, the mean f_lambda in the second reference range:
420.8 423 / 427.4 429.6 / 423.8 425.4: -0.155 nm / 1.65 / 1.81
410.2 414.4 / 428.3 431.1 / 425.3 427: -0.157 nm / 1.94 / 1.6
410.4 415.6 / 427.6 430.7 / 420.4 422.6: -0.059 nm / 1.94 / 1.73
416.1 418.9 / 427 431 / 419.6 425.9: 0.309 nm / 1.99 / 1.66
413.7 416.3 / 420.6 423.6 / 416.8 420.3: -0.227 nm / 1.95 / 1.67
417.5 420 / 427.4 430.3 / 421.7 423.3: 0.410 nm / 1.96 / 1.76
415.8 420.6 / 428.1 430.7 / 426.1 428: -0.117 nm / 1.97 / 1.66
